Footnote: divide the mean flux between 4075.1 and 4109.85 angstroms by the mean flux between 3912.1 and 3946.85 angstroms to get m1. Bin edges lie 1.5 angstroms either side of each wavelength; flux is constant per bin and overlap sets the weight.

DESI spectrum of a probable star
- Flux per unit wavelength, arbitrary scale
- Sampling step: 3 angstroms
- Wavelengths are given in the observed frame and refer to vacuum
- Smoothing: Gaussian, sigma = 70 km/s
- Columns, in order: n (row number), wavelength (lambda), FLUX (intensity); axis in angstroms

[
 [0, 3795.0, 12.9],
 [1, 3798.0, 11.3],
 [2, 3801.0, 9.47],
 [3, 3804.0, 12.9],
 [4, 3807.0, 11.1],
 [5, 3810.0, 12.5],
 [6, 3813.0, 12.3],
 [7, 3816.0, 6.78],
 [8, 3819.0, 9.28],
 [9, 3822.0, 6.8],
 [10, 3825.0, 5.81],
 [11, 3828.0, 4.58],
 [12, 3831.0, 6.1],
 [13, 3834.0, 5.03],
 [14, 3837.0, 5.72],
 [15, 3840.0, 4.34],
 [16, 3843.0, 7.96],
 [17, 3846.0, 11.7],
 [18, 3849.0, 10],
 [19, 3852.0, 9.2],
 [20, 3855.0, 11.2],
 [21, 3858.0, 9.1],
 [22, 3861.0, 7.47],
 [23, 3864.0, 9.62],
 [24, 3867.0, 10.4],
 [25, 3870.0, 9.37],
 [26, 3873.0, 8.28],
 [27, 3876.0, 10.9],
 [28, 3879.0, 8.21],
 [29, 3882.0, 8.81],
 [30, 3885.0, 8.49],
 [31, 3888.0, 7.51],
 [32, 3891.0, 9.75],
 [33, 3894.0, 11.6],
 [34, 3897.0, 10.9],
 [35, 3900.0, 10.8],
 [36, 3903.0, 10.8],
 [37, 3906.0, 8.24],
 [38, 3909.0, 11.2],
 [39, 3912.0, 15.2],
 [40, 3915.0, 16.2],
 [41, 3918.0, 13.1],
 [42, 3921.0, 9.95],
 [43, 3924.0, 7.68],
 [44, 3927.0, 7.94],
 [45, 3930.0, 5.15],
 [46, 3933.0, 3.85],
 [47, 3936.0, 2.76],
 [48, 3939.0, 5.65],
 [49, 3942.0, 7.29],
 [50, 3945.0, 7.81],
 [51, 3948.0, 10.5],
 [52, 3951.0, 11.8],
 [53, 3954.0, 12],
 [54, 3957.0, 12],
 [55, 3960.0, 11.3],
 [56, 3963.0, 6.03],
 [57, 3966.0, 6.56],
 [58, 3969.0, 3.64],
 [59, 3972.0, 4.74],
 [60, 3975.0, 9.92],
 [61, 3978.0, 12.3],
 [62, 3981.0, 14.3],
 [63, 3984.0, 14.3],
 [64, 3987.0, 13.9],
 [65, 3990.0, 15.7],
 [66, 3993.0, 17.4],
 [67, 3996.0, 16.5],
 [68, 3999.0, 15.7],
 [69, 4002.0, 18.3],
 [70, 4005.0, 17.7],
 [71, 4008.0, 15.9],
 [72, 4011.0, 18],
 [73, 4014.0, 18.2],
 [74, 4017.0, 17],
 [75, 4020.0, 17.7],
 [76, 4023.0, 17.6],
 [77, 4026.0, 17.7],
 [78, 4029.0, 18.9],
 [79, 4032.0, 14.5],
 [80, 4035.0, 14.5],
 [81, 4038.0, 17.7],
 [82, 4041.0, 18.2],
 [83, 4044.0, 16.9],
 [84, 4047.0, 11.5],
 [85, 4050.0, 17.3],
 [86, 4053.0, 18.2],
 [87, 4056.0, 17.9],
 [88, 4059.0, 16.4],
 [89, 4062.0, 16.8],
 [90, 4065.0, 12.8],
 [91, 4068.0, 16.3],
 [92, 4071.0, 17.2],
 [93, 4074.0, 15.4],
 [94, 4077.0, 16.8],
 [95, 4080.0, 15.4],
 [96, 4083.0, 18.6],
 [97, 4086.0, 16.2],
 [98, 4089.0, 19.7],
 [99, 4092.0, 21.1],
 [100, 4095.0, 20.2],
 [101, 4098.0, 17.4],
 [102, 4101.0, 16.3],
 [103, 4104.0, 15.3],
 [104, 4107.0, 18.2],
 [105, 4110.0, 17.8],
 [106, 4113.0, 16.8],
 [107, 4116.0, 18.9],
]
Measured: 2.1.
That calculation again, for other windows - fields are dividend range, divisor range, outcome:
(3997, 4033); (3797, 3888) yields 1.97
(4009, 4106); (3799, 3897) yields 1.92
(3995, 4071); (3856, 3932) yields 1.70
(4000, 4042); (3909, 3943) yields 1.97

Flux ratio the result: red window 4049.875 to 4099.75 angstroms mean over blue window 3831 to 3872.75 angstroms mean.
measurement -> 2.04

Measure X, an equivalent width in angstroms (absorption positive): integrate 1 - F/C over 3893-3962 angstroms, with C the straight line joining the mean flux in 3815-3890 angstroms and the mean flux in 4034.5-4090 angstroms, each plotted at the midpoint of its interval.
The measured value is 8.3 angstroms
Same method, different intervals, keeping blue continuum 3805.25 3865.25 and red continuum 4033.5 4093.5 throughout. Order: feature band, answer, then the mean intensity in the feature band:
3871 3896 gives 2.2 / 9.23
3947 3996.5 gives 8.1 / 11.3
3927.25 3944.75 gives 9.7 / 5.36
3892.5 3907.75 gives 0.3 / 10.5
